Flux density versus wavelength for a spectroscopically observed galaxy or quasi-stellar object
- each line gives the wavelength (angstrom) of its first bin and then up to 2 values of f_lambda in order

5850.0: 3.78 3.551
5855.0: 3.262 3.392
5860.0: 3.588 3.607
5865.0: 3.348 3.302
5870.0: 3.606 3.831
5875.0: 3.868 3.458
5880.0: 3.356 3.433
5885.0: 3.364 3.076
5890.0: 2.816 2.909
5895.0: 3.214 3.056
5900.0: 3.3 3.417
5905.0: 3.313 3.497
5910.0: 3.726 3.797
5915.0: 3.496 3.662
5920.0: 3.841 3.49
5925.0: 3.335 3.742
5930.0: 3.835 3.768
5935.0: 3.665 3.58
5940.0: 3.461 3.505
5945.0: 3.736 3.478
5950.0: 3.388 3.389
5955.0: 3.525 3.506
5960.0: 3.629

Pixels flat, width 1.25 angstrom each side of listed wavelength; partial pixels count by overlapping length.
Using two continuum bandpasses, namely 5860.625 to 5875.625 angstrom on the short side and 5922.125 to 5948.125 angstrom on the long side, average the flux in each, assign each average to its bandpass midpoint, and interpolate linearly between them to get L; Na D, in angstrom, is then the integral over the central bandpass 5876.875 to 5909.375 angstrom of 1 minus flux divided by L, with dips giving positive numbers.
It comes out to 3.1 angstrom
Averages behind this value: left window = 3.58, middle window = 3.25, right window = 3.61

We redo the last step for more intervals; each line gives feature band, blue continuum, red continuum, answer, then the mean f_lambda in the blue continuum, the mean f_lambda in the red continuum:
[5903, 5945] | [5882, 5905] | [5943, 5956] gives -3.19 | 3.18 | 3.5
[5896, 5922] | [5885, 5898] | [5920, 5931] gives -1.26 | 3.05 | 3.62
